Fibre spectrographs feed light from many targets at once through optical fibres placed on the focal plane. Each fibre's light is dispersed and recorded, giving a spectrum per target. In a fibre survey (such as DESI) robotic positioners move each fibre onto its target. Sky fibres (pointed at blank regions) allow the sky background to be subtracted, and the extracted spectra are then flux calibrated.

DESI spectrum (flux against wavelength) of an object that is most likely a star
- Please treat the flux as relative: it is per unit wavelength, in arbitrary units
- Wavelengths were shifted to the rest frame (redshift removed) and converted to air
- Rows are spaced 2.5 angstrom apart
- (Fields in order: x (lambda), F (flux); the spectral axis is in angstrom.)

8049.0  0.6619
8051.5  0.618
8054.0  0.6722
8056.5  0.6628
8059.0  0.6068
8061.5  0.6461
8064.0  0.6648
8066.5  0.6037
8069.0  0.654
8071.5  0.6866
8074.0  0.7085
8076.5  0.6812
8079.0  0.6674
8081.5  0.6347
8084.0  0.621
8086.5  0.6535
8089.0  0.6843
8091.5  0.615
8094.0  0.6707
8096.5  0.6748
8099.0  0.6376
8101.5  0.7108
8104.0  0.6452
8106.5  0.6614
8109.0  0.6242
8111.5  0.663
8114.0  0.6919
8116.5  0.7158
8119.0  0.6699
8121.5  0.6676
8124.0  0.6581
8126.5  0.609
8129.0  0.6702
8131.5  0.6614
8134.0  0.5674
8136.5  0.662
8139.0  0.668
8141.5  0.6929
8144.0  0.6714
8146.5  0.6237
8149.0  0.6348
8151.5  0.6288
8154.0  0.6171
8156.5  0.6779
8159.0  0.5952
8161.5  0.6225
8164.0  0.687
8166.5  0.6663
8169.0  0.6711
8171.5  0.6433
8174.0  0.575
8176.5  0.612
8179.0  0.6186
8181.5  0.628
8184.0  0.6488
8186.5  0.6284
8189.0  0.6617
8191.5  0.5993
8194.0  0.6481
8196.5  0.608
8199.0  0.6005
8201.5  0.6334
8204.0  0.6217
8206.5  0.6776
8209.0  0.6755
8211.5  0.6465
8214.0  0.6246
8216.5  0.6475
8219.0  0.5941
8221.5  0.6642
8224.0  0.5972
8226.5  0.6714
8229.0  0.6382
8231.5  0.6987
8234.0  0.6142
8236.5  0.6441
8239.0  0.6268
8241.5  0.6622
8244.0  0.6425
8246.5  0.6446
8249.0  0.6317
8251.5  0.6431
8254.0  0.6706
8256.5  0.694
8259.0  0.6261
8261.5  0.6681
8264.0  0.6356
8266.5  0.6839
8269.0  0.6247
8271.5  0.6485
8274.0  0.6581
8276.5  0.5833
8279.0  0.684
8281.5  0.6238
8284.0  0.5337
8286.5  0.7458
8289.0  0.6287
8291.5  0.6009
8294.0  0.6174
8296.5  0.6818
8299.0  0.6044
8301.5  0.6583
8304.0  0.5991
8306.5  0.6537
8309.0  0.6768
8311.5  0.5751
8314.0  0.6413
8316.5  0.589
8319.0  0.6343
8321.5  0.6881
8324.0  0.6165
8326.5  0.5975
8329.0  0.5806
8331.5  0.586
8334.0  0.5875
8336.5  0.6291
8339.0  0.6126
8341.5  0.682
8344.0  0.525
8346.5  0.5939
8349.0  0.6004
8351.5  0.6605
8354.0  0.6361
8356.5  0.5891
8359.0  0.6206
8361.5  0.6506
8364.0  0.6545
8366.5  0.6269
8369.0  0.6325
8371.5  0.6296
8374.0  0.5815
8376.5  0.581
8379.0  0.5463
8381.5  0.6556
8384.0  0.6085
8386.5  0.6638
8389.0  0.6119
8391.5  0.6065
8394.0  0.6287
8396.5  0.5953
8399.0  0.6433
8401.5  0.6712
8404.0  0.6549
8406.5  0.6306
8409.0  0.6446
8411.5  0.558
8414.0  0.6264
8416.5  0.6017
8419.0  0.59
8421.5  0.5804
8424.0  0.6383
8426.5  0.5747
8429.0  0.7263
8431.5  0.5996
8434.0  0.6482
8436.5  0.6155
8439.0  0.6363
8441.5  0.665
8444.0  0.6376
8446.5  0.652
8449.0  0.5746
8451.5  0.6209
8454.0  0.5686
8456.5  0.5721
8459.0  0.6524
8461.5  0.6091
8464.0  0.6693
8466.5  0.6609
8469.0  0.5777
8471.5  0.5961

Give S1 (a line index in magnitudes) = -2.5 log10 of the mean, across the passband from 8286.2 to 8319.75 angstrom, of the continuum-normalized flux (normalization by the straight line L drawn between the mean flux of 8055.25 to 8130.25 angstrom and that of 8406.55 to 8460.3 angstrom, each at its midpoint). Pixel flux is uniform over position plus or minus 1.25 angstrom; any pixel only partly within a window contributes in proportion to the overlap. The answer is 0.00 mag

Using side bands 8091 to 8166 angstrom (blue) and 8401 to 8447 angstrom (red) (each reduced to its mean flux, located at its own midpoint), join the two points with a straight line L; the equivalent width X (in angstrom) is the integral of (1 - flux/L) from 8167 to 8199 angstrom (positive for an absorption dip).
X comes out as 1.0 angstrom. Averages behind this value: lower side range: 0.654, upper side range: 0.628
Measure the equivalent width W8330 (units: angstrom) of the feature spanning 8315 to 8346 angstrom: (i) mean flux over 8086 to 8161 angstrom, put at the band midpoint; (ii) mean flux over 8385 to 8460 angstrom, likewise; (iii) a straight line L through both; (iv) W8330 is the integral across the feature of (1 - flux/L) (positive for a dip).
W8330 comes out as 1.07 angstrom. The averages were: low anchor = 0.654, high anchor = 0.623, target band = 0.611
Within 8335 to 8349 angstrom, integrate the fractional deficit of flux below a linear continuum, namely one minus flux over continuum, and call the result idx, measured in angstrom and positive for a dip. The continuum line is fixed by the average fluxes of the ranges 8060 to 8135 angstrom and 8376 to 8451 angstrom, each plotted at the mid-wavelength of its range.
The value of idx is 0.5 angstrom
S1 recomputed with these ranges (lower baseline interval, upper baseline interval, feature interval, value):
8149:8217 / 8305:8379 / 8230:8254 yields -0.030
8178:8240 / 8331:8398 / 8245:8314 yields -0.023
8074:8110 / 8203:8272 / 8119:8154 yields 0.013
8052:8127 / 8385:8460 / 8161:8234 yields 0.015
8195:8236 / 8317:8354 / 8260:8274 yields -0.041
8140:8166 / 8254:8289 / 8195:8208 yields 0.029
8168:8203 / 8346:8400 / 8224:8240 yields -0.035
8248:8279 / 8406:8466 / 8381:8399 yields 0.007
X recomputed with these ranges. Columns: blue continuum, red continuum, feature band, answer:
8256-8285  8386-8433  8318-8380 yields 1.5 angstrom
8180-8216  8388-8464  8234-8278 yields -0.9 angstrom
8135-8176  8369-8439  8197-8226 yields 0.2 angstrom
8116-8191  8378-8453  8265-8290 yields -0.3 angstrom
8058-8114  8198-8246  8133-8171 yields 0.2 angstrom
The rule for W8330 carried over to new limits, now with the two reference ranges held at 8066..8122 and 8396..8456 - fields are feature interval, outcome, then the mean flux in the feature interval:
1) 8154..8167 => 0.2 angstrom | 0.646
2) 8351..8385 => 0.6 angstrom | 0.619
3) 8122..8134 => 0.3 angstrom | 0.642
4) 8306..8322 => 0.1 angstrom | 0.634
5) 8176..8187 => 0.4 angstrom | 0.628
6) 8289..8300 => 0.2 angstrom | 0.627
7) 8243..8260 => -0.2 angstrom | 0.651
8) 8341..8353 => 0.5 angstrom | 0.609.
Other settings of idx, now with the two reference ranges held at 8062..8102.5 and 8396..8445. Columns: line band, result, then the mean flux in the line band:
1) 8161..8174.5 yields 0.1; 0.649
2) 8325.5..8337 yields 0.8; 0.594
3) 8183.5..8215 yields 0.6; 0.636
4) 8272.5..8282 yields 0.0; 0.639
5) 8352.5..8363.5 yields 0.1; 0.627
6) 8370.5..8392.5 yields 0.8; 0.609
